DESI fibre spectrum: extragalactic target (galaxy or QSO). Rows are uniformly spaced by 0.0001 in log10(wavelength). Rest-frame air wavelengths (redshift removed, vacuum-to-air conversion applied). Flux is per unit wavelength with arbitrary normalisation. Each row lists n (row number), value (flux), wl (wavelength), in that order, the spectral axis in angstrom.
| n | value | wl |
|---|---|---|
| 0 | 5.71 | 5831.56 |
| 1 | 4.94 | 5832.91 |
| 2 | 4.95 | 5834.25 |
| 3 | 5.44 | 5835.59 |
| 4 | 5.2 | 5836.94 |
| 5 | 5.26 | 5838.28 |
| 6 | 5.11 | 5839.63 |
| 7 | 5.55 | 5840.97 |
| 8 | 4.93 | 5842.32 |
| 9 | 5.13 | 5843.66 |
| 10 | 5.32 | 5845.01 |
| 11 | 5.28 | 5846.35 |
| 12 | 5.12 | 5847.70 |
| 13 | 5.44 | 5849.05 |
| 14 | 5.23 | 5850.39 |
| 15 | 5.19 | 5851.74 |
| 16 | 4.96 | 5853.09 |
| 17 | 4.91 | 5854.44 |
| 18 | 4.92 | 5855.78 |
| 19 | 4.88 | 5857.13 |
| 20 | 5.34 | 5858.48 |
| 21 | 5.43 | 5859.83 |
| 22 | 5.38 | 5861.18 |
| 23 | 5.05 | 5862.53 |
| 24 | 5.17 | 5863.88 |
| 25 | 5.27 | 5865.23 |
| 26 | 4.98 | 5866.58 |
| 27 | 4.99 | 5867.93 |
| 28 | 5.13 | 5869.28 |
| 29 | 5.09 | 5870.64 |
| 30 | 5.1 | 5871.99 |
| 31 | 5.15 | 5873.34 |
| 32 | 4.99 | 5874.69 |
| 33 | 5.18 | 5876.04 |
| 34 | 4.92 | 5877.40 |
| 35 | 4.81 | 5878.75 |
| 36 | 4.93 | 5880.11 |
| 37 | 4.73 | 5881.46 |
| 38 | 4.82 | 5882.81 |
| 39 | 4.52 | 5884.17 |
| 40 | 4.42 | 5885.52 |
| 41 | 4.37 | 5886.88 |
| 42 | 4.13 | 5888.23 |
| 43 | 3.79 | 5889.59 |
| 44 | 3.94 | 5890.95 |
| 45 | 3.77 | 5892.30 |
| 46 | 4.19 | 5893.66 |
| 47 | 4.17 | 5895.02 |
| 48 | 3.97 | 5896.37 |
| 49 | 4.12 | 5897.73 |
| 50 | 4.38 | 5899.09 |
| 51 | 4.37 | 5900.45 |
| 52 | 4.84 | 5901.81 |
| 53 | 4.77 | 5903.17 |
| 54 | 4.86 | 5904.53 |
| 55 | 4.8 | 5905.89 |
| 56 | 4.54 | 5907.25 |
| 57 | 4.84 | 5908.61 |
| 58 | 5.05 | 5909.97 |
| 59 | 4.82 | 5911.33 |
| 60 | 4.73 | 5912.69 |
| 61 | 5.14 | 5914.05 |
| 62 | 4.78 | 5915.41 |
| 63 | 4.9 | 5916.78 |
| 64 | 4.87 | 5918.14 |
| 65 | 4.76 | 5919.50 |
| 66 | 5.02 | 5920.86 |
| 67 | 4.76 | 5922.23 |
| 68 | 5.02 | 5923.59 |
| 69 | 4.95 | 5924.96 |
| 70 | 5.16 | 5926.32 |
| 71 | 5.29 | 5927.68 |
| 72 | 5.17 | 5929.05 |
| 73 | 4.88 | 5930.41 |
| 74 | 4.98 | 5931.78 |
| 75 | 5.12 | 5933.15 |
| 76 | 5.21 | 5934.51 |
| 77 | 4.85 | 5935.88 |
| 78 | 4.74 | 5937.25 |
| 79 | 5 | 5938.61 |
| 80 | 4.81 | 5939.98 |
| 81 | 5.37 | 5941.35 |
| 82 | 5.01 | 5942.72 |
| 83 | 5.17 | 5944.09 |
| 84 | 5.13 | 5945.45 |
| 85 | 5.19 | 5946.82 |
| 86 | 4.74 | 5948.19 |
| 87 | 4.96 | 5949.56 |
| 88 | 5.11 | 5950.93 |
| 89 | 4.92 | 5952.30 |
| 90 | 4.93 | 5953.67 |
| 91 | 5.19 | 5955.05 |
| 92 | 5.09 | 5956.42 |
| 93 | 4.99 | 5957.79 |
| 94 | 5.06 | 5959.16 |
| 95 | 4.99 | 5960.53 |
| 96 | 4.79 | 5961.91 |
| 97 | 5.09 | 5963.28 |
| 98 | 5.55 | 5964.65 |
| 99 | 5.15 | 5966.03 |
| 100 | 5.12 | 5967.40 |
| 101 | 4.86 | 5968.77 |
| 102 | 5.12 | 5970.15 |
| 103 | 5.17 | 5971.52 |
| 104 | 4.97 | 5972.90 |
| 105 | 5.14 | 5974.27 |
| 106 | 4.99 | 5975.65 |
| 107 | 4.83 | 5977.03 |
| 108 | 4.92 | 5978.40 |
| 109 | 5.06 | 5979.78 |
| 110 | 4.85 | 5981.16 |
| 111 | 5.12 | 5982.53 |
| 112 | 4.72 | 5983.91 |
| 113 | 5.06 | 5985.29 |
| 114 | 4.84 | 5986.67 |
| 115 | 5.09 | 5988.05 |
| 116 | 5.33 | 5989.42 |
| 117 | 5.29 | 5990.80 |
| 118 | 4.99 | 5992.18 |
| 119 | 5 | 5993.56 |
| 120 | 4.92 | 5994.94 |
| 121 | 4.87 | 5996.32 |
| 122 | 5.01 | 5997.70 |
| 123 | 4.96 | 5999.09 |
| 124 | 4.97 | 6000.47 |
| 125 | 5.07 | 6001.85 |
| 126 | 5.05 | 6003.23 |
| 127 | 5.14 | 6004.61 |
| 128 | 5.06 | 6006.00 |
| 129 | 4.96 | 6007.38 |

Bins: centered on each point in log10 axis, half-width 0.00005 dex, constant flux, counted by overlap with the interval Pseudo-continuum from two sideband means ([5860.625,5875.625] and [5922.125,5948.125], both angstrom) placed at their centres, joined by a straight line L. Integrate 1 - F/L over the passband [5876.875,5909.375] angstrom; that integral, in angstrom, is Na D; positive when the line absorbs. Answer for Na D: 4.04 angstrom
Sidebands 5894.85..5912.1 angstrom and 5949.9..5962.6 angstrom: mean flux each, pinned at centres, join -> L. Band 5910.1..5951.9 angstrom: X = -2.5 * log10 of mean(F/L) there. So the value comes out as -0.040 mag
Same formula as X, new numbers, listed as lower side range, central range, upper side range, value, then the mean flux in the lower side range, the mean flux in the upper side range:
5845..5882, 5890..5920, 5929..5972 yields 0.11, 5.1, 5.04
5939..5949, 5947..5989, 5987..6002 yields 0.01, 5.06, 5.04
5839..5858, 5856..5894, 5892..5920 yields 0.02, 5.14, 4.61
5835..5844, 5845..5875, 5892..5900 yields -0.07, 5.23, 4.12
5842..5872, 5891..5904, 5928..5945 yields 0.19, 5.14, 5.03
